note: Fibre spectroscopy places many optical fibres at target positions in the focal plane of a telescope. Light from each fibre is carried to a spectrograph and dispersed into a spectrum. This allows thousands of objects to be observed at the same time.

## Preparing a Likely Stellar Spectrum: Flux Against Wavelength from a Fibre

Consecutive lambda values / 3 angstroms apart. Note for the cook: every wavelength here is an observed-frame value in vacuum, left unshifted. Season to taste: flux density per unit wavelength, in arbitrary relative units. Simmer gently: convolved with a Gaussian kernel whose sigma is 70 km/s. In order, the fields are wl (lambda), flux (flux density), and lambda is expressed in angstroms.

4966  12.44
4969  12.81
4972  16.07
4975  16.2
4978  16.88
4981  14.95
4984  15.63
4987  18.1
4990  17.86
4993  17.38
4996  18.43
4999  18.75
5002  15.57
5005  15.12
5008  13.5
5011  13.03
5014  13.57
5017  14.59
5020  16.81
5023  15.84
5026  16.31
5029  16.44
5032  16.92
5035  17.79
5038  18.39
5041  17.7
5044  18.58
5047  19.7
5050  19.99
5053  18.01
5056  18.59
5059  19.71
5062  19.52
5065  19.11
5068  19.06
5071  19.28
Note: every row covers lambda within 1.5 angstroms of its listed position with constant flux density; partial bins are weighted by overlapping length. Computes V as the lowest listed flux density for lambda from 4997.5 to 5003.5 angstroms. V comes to 15.57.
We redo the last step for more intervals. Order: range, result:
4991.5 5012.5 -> 13.03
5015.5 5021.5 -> 14.59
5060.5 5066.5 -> 19.11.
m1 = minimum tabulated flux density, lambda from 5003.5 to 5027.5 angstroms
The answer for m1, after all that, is 13.03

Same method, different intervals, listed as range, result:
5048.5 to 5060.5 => 18.01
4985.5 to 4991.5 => 17.86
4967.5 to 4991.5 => 12.81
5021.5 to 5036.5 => 15.84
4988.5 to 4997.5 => 17.38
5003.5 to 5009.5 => 13.5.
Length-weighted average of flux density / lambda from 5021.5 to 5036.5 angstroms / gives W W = 16.7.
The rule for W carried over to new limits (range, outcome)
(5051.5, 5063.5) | 19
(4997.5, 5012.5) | 15.2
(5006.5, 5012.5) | 13.3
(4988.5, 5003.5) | 17.6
